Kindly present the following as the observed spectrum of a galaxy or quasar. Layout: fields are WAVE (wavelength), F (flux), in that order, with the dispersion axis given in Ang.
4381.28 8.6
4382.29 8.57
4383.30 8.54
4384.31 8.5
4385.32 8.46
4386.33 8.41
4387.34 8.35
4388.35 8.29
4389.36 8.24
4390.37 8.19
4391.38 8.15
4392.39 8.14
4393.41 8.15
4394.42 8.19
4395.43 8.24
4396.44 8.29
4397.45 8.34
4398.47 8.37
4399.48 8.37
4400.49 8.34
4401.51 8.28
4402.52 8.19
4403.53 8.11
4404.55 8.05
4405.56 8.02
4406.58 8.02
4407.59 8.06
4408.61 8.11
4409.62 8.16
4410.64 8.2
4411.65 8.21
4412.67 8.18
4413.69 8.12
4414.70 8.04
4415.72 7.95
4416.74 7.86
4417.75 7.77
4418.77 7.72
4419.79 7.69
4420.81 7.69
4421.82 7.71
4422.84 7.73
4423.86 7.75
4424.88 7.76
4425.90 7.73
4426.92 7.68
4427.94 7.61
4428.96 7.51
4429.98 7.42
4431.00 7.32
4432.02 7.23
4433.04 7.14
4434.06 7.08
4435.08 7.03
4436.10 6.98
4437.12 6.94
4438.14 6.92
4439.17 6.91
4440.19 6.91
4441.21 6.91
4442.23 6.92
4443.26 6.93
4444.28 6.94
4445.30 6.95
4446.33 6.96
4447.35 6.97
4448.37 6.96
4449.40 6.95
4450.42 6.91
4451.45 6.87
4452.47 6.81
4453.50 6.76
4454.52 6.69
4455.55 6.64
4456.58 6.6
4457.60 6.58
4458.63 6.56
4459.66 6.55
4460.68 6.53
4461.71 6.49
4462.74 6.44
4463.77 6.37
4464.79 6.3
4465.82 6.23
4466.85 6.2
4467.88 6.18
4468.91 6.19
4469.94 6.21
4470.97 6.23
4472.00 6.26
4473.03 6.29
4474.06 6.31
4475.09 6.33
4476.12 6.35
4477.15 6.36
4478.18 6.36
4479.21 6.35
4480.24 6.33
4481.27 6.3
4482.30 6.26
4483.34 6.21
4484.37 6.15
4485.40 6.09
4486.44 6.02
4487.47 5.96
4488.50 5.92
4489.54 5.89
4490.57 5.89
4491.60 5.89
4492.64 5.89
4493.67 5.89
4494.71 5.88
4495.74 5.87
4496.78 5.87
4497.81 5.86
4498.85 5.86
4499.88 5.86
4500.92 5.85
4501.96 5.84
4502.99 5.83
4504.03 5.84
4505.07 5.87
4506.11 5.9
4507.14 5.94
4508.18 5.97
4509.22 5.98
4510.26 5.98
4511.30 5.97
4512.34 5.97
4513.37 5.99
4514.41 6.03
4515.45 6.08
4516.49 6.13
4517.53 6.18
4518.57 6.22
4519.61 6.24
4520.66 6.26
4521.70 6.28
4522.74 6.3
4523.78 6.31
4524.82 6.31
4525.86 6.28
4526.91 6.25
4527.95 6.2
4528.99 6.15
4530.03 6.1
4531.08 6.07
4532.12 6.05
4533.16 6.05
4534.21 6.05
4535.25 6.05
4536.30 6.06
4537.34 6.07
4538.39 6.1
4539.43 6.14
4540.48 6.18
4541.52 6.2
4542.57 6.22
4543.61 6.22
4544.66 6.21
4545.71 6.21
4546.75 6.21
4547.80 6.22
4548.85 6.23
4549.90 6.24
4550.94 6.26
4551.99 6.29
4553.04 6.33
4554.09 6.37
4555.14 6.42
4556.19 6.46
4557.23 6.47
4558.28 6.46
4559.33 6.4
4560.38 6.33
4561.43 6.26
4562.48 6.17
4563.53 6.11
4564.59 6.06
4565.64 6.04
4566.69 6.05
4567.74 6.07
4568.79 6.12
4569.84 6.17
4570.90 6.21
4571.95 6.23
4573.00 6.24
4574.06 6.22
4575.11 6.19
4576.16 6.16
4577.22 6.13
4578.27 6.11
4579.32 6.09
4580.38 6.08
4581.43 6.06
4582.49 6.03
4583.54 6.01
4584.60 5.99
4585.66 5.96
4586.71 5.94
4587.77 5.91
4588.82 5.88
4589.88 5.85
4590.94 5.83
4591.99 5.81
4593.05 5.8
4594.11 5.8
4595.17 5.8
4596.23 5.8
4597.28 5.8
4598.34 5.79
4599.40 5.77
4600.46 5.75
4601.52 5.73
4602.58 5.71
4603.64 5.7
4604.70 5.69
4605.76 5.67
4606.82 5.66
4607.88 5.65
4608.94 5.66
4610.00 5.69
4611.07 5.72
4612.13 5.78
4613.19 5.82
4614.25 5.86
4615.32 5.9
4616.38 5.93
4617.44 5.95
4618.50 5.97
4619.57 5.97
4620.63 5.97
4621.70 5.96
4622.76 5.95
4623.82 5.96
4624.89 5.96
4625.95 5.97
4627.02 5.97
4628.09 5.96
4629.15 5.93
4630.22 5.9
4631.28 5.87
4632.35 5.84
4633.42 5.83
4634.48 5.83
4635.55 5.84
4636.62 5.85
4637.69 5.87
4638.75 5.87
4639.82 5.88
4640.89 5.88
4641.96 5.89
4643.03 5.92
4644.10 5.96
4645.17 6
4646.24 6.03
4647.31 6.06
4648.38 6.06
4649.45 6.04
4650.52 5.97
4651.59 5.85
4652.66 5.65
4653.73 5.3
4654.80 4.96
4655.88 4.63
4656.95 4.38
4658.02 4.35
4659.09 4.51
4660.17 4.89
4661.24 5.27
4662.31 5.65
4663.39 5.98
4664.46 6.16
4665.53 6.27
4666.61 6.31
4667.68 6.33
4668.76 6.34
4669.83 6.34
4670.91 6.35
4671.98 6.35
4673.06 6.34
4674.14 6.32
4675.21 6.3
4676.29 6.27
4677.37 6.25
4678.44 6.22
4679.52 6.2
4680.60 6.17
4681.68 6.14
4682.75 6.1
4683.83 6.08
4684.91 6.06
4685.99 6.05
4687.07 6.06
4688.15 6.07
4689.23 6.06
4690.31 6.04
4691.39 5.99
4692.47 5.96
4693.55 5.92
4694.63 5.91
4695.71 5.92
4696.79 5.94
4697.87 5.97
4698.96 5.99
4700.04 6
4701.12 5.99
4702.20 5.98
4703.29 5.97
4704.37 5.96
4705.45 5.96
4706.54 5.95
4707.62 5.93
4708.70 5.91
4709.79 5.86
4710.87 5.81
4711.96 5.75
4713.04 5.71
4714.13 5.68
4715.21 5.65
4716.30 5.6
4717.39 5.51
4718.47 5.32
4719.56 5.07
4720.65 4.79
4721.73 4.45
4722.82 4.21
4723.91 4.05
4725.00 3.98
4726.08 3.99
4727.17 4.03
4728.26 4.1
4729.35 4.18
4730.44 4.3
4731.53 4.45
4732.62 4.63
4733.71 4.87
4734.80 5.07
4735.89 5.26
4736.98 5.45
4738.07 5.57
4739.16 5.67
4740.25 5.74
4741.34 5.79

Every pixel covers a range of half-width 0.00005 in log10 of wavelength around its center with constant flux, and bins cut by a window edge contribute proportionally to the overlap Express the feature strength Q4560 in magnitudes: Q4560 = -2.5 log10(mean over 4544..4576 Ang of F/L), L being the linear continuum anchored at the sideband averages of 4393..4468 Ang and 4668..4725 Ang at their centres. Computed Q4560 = 0.07 mag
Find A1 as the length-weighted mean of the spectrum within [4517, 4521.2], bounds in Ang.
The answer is 6.21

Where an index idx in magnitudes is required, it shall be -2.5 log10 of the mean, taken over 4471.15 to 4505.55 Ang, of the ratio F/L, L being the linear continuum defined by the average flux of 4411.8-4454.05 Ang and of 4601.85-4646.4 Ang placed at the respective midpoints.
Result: 0.14 mag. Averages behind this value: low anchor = 7.33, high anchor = 5.86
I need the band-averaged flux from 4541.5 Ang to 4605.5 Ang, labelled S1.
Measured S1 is 6.08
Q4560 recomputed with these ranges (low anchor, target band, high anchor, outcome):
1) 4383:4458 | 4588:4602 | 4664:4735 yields 0.106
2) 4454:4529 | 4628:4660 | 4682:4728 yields 0.020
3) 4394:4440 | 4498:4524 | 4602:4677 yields 0.157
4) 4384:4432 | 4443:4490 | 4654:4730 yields 0.169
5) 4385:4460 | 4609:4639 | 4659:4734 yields 0.049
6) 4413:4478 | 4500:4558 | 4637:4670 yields 0.054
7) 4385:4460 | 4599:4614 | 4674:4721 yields 0.135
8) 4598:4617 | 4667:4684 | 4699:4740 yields -0.155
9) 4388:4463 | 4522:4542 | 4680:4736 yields 0.099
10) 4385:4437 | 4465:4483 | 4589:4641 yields 0.161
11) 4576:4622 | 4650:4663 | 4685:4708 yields 0.159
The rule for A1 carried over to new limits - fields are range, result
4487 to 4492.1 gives 5.92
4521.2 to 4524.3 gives 6.3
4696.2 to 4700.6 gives 5.97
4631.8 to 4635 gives 5.83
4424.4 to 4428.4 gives 7.69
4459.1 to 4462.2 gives 6.53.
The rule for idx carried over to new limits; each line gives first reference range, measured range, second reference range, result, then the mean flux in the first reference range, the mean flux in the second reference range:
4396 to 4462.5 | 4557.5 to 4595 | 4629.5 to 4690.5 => 0.06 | 7.44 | 5.88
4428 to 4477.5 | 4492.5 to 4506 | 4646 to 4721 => 0.12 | 6.72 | 5.84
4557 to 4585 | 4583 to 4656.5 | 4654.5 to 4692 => 0.04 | 6.16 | 5.89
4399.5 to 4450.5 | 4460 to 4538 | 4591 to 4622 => 0.12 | 7.56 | 5.8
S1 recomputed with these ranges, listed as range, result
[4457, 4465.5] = 6.48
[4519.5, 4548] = 6.18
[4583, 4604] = 5.83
